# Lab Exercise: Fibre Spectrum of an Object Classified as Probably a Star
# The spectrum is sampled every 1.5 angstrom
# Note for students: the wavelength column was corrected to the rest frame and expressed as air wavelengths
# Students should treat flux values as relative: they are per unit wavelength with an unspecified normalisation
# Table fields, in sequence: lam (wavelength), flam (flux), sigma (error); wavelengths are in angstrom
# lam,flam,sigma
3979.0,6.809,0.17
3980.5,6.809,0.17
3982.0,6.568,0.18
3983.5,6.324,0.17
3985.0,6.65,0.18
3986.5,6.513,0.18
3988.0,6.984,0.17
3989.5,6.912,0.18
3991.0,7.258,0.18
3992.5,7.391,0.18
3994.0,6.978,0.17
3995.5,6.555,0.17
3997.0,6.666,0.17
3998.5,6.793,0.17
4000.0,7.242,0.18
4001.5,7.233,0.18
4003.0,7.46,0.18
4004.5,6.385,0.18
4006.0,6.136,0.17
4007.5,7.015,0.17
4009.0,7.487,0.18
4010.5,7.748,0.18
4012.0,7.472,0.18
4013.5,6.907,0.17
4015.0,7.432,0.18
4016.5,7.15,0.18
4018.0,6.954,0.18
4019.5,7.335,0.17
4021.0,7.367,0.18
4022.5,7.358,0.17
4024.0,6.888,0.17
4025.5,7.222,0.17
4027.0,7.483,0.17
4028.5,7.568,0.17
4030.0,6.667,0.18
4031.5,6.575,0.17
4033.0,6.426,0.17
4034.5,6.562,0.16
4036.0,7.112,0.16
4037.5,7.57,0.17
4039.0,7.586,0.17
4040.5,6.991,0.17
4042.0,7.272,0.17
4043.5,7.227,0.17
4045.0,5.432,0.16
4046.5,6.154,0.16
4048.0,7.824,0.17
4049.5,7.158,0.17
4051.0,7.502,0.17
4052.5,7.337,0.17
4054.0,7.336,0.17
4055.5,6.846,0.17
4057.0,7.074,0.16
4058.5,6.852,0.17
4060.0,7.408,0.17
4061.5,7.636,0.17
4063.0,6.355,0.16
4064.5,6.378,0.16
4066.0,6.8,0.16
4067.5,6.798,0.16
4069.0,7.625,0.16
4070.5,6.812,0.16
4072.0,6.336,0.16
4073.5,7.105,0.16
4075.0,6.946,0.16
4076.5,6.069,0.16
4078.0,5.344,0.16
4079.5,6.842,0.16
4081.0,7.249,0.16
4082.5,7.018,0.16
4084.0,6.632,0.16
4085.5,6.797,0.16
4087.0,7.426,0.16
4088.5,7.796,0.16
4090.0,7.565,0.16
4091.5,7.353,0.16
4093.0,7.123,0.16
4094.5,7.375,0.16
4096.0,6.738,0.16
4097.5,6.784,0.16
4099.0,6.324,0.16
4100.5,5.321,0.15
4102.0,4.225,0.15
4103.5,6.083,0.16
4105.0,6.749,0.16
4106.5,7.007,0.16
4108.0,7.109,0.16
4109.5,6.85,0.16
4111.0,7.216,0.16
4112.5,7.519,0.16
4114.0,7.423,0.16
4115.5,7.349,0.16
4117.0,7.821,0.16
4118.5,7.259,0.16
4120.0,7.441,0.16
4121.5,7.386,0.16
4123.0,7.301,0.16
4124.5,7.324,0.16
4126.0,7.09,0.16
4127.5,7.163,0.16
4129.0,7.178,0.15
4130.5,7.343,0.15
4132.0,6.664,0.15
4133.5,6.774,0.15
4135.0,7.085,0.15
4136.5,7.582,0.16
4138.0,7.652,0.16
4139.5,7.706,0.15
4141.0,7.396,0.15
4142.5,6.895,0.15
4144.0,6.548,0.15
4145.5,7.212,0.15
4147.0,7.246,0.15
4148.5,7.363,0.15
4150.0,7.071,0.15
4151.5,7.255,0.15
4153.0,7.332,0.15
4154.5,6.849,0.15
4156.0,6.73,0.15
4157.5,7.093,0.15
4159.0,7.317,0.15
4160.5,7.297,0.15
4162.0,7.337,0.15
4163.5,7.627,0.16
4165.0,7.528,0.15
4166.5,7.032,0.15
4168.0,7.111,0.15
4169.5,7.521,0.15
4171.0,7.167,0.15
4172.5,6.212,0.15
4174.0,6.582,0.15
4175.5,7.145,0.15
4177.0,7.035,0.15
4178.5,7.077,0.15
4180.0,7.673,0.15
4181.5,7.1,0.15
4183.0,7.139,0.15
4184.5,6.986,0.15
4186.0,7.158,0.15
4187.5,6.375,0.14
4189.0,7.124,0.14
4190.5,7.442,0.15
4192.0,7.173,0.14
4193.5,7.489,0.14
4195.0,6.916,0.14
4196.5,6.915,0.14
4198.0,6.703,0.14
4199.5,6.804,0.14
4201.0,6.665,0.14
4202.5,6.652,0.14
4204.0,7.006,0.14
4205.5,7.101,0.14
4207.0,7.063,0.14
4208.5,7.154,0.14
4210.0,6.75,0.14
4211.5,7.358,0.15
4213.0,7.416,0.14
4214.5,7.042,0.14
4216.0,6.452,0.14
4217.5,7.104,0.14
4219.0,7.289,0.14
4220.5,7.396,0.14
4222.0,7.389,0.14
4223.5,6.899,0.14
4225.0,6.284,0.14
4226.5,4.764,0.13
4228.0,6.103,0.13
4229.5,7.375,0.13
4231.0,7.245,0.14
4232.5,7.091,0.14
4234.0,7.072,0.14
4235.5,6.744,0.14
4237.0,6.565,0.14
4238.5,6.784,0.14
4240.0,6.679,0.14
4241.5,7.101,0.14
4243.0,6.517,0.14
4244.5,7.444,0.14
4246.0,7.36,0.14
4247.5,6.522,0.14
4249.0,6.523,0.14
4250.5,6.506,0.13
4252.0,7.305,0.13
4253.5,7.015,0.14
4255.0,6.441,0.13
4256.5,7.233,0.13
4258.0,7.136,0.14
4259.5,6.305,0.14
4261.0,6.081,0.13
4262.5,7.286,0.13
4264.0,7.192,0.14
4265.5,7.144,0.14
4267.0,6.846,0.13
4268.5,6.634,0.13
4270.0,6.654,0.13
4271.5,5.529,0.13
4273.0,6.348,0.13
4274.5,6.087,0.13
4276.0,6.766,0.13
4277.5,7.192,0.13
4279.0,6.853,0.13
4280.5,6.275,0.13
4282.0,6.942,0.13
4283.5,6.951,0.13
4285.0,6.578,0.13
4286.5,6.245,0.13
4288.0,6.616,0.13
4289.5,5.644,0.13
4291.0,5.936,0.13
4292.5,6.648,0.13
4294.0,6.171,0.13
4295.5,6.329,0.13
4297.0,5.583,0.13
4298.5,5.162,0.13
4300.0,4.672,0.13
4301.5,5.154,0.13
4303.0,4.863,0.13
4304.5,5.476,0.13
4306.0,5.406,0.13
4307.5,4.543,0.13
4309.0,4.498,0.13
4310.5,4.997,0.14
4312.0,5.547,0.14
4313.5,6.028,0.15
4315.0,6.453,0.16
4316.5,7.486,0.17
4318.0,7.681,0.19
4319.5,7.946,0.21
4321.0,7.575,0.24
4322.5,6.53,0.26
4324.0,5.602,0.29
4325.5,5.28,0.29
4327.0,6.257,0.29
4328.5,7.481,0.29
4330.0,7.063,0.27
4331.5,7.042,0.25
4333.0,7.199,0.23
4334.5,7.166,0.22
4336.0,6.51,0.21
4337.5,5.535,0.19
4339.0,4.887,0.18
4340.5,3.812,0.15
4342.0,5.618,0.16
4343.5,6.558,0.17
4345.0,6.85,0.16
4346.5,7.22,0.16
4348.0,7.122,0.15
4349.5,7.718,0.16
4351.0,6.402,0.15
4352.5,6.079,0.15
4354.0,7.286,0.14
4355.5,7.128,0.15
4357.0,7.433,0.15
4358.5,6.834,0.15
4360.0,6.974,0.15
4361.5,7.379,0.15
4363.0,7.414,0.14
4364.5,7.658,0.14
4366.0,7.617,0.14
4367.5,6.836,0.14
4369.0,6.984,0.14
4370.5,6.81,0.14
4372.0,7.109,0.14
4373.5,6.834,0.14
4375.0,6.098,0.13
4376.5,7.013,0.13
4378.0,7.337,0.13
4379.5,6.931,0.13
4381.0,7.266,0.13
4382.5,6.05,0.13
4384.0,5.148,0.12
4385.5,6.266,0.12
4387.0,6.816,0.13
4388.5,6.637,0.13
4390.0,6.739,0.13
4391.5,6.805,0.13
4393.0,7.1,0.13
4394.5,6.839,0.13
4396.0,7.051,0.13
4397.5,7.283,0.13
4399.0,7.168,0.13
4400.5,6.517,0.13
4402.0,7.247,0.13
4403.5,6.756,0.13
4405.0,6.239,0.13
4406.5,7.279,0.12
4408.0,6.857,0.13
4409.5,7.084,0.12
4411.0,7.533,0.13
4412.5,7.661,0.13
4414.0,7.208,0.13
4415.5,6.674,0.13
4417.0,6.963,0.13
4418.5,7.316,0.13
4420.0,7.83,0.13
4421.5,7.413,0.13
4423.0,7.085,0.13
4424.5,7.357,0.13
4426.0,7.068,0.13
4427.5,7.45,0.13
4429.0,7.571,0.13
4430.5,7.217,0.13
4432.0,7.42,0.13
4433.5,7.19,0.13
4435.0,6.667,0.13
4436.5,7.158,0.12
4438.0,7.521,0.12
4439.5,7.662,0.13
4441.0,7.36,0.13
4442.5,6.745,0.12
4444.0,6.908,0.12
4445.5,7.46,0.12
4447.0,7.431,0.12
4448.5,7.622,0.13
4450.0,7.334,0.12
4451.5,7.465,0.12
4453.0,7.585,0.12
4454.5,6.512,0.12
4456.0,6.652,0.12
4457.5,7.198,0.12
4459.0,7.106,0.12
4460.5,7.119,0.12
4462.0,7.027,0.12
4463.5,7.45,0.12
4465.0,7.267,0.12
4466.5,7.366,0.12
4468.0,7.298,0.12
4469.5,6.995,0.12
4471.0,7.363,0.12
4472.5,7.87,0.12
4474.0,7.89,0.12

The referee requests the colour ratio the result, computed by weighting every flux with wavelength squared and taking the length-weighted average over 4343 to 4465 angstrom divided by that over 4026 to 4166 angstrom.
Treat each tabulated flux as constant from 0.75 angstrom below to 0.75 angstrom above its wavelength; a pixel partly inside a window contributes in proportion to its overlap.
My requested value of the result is 1.2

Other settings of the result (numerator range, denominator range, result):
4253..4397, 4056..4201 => 1.02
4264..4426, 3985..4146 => 1.08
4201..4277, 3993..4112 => 1.08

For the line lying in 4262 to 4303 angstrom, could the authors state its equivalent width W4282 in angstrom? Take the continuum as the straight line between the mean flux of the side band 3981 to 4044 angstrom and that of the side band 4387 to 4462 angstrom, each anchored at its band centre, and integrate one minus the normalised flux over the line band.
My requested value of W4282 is 4.5 angstrom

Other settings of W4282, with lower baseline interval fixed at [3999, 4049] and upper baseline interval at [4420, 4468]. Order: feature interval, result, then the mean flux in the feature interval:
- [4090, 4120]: 1.0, 6.86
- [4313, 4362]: 3.6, 6.67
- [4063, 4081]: 1.1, 6.65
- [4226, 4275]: 3.0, 6.73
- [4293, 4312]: 5.1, 5.27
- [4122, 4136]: 0.0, 7.12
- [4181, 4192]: 0.1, 7.05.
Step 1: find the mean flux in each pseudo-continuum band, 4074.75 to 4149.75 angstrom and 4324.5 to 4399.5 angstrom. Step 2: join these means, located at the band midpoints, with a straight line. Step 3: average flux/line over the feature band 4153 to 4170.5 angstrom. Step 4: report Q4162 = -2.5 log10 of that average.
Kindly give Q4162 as -0.04 mag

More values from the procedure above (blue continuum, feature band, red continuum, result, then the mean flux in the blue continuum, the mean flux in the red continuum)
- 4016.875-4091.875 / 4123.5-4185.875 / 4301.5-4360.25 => -0.062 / 7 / 6.34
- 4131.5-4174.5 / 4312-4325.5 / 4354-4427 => 0.047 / 7.15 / 7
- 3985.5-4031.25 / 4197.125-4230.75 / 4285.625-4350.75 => -0.065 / 7.08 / 6.14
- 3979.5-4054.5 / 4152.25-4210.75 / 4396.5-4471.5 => 0.004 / 7.02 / 7.19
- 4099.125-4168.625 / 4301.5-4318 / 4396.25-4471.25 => 0.262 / 7.08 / 7.19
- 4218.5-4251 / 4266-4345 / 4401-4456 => 0.127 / 6.8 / 7.21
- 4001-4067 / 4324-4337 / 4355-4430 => 0.057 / 7.06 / 7.01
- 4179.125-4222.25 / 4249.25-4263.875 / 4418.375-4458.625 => 0.045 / 7.06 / 7.26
